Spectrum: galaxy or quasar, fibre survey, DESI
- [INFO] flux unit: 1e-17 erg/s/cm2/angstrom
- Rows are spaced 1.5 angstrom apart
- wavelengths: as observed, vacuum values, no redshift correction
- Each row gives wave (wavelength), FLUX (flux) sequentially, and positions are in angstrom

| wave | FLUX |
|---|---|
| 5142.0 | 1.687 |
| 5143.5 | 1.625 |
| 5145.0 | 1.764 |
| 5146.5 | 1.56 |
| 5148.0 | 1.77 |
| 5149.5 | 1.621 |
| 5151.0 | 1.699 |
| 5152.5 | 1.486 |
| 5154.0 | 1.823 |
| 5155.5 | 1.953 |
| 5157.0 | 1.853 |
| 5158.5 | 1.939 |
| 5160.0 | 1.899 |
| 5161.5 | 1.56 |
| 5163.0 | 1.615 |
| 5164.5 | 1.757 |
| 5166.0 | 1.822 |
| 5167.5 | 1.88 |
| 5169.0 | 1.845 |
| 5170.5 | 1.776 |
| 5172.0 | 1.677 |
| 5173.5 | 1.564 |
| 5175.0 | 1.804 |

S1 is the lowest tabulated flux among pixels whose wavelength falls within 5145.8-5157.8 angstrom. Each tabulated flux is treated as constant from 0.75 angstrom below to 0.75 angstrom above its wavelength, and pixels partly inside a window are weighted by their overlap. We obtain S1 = 1.486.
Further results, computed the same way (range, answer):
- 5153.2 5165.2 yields 1.56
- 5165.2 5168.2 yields 1.822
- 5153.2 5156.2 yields 1.823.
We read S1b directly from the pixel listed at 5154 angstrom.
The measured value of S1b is 1.823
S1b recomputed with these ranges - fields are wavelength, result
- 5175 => 1.804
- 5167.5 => 1.88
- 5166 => 1.822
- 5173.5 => 1.564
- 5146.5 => 1.56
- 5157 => 1.853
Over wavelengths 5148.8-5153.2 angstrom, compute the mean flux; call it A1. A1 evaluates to 1.6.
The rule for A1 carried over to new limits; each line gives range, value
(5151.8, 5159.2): 1.81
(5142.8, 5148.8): 1.68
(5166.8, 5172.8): 1.79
